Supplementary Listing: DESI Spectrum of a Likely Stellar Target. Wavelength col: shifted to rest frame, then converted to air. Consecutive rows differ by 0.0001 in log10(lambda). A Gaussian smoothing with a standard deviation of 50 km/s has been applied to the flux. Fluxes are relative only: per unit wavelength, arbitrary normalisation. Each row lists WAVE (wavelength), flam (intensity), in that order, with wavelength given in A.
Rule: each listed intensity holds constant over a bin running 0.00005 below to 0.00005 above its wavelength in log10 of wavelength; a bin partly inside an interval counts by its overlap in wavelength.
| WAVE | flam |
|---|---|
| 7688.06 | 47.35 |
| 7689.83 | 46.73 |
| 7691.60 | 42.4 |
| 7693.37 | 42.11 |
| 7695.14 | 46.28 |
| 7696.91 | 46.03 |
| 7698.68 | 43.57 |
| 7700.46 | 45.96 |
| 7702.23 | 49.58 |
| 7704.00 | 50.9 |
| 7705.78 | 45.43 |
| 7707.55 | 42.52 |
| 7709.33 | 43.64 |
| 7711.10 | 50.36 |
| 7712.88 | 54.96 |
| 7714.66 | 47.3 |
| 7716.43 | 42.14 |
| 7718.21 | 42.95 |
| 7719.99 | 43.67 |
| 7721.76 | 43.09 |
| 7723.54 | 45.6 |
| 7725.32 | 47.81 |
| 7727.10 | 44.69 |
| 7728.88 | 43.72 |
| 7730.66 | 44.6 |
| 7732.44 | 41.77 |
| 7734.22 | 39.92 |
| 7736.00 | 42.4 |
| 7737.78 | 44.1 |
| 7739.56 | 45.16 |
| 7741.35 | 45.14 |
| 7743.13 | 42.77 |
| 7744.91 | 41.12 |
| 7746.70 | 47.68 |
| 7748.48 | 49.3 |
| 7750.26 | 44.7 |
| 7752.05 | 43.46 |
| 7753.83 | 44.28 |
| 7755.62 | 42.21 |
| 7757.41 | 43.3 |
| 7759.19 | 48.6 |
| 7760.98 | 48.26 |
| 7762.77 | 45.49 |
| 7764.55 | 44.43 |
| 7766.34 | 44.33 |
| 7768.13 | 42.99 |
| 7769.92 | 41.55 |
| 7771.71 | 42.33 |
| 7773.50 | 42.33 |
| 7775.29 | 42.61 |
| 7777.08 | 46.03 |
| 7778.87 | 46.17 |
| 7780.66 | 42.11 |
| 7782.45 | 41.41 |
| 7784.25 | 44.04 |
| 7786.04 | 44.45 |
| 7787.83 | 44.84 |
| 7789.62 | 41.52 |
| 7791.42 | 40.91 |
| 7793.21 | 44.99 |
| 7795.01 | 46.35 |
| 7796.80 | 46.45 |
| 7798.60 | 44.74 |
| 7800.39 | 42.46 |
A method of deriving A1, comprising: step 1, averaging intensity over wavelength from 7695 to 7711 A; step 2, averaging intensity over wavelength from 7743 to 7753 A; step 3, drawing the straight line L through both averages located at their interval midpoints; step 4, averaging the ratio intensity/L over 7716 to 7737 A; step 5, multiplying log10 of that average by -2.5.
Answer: 0.05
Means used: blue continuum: 46.2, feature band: 43.6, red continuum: 45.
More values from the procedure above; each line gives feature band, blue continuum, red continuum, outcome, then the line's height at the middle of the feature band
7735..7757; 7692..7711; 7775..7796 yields 0.01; 44.7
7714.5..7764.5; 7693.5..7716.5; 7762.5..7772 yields 0.01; 45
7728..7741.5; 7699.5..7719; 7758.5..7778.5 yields 0.06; 45.8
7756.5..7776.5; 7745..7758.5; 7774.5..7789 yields 0.00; 44.4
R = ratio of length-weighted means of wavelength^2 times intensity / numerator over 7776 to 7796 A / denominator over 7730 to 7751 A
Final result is 1.01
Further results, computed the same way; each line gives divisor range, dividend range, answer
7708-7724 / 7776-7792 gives 0.97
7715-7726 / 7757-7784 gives 1.01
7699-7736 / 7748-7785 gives 0.99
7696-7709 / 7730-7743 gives 0.95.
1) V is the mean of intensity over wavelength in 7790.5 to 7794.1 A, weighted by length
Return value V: 42.9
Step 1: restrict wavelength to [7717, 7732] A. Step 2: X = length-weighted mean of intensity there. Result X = 44.4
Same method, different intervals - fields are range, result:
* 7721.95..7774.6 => 44.3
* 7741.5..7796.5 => 44.2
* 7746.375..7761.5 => 45.6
